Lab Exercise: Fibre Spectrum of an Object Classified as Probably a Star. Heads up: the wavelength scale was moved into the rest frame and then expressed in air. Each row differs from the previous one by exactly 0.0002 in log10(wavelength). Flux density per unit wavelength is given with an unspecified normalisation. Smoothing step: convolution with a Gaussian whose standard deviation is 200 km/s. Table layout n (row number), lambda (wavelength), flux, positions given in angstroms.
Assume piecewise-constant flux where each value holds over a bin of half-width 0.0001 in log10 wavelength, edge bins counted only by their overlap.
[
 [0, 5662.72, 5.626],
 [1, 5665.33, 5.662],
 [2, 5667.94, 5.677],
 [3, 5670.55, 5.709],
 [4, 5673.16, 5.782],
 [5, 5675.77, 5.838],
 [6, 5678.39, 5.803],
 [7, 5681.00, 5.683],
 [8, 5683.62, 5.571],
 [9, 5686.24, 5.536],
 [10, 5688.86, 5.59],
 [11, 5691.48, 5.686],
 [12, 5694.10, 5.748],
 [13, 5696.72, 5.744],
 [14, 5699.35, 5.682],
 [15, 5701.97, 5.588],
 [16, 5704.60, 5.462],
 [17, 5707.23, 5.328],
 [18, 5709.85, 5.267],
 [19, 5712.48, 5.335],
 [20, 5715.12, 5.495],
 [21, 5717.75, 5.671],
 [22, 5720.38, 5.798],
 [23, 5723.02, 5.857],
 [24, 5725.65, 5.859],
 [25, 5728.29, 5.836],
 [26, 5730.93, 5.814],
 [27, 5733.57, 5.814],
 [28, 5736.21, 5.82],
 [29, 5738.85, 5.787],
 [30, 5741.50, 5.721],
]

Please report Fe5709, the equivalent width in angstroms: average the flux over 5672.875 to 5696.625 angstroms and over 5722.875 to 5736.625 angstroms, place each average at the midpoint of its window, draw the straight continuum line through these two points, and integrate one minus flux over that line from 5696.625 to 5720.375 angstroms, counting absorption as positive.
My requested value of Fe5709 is 1.0 angstroms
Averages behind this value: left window 5.69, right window 5.83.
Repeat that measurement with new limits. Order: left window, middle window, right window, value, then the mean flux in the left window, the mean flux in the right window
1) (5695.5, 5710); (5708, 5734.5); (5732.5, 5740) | 0.10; 5.53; 5.81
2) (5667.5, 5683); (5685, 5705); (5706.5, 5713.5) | -0.50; 5.75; 5.31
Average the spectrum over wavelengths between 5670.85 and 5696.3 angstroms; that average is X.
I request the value 5.7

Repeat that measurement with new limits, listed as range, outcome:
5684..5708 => 5.6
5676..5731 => 5.64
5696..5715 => 5.48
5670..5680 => 5.79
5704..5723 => 5.51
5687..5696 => 5.67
